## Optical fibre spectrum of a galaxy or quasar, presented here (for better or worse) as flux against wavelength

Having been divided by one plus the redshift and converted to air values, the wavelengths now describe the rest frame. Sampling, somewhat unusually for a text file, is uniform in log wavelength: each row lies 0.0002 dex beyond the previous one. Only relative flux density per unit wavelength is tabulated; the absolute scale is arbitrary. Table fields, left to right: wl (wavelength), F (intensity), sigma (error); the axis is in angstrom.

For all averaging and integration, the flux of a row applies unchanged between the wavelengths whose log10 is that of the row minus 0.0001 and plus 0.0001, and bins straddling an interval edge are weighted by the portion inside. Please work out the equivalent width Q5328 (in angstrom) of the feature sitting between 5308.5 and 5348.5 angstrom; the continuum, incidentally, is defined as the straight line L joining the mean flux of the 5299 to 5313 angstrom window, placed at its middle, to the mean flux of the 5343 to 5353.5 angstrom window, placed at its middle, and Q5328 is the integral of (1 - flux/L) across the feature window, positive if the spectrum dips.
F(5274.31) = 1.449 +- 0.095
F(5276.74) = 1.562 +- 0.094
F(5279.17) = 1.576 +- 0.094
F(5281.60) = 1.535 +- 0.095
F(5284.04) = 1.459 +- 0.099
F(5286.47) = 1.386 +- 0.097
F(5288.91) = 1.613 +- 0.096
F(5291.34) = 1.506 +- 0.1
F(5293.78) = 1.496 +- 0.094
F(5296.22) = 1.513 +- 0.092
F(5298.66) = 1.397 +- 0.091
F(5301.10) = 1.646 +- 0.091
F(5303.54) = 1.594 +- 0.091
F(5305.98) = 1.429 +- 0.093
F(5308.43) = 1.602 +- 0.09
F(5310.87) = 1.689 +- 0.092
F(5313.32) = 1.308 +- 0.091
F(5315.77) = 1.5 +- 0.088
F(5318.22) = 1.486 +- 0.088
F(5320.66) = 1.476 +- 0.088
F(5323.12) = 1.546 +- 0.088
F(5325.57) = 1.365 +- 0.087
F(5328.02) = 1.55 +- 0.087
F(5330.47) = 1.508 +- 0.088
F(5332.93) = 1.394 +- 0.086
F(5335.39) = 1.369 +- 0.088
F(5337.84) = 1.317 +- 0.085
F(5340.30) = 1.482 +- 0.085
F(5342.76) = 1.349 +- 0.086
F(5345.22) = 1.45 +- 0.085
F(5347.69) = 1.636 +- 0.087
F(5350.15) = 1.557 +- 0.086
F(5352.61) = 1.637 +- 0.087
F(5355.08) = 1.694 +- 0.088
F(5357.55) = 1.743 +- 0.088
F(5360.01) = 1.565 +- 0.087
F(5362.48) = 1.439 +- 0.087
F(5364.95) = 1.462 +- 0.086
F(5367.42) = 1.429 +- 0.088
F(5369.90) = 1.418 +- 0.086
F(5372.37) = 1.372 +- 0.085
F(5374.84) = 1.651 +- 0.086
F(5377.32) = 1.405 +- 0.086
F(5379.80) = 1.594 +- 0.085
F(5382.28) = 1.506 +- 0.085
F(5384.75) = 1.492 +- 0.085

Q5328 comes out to 2.3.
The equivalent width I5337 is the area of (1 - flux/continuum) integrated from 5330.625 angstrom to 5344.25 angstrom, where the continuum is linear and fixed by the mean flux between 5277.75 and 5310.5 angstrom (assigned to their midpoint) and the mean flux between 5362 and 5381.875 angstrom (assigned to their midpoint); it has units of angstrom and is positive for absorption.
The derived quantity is 0.9 angstrom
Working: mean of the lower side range 1.52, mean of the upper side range 1.47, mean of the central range 1.39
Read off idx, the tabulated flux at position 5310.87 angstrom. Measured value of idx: 1.689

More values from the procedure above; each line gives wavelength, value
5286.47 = 1.386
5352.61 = 1.637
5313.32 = 1.308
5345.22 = 1.45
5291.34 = 1.506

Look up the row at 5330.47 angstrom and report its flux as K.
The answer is 1.508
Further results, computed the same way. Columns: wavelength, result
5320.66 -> 1.476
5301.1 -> 1.646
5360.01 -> 1.565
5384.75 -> 1.492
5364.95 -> 1.462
